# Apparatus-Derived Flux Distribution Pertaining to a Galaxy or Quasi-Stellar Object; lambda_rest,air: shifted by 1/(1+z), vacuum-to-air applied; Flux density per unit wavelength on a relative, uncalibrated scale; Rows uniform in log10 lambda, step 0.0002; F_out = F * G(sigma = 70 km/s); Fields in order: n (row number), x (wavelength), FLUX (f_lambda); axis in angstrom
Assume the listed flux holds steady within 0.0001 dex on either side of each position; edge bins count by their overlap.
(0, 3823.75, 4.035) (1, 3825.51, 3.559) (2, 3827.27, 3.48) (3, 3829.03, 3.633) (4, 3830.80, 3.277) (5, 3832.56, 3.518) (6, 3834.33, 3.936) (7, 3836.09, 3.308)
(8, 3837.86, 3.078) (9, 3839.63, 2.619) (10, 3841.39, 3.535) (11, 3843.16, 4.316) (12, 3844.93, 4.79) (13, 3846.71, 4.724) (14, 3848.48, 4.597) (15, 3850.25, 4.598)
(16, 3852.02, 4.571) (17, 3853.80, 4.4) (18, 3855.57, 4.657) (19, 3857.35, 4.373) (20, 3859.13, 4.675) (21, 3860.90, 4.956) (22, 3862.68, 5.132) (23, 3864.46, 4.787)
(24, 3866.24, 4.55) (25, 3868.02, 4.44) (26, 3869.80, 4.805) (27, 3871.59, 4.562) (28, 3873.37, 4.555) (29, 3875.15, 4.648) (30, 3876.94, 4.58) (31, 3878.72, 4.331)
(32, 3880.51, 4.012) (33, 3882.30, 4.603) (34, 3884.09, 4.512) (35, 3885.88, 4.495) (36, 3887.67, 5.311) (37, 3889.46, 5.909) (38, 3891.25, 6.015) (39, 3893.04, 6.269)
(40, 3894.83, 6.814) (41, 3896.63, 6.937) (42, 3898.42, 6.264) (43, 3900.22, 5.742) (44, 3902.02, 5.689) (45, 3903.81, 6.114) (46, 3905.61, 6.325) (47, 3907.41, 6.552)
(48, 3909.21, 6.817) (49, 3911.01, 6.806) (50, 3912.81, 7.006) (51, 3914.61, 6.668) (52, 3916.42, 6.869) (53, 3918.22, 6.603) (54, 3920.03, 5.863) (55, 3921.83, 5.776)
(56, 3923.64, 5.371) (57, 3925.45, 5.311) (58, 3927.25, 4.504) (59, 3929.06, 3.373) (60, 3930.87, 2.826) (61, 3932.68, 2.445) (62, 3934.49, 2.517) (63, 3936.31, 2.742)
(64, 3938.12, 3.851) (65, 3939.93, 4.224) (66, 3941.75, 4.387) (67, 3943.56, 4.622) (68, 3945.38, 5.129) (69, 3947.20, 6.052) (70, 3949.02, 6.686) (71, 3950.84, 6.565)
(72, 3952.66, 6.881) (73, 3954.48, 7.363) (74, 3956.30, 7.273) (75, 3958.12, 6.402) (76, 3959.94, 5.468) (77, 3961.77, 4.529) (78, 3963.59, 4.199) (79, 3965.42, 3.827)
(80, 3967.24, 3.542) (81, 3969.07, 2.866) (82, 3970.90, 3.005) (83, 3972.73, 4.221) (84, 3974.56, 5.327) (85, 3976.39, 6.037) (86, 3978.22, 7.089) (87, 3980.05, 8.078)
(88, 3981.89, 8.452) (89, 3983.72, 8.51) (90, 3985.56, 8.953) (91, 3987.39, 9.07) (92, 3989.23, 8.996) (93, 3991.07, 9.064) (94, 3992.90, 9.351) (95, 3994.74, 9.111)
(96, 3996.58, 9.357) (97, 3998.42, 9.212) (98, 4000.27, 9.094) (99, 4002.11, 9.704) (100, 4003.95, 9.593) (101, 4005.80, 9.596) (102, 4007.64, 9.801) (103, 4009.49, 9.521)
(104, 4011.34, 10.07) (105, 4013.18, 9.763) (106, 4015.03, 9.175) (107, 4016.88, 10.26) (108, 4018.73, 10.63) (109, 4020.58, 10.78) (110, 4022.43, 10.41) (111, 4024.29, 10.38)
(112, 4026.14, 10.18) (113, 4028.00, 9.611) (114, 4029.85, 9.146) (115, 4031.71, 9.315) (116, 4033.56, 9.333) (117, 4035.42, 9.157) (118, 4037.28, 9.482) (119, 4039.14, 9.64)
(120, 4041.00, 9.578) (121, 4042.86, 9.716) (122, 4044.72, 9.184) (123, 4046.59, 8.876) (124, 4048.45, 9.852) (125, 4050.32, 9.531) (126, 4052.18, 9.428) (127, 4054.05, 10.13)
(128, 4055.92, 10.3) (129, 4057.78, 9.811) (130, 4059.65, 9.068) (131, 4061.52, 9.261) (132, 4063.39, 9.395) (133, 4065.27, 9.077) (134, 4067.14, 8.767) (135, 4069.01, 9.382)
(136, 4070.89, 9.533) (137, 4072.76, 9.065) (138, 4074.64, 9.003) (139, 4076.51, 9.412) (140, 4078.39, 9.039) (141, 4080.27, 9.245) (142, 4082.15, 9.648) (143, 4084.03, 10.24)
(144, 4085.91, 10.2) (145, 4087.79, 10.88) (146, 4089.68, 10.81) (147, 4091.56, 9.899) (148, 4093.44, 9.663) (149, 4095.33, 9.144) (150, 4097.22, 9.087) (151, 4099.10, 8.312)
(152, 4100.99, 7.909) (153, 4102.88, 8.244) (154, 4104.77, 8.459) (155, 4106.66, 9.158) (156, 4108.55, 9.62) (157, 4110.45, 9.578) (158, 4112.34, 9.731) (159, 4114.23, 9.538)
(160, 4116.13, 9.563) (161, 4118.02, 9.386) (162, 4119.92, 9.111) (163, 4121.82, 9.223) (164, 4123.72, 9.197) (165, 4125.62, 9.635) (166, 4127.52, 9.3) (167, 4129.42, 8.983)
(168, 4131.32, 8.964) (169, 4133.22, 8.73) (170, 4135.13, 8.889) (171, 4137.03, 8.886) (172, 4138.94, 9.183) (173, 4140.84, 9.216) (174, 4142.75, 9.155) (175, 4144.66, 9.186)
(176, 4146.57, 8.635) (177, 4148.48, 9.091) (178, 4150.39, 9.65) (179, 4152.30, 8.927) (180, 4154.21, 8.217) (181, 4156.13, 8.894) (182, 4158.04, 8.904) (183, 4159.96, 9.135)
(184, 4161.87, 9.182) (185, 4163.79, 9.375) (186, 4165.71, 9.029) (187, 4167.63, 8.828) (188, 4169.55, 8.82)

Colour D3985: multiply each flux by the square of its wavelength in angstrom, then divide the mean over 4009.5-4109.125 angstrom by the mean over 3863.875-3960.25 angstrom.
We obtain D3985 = 1.9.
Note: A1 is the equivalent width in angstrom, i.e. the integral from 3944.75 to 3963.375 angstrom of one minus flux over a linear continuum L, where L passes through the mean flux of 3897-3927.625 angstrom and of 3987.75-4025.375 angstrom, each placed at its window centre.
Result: 3.7 angstrom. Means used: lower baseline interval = 6.18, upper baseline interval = 9.69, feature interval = 6.18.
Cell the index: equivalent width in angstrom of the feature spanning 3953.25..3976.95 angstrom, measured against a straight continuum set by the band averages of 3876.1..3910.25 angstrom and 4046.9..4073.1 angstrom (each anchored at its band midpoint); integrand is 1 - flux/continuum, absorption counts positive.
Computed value 7.61 angstrom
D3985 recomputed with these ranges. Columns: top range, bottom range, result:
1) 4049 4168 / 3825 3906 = 2.23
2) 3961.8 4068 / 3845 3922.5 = 1.72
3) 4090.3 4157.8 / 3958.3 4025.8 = 1.21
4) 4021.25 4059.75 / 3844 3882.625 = 2.29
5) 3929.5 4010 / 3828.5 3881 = 1.61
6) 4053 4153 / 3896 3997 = 1.69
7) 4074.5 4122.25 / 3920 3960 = 2.03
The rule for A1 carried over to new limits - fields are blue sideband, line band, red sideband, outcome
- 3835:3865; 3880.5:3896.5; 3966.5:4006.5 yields -0.7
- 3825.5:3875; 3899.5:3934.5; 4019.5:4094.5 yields 2.2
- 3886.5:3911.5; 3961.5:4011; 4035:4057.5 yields 4.9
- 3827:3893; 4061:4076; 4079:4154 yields -1.5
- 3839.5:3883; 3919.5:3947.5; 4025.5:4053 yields 9.7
